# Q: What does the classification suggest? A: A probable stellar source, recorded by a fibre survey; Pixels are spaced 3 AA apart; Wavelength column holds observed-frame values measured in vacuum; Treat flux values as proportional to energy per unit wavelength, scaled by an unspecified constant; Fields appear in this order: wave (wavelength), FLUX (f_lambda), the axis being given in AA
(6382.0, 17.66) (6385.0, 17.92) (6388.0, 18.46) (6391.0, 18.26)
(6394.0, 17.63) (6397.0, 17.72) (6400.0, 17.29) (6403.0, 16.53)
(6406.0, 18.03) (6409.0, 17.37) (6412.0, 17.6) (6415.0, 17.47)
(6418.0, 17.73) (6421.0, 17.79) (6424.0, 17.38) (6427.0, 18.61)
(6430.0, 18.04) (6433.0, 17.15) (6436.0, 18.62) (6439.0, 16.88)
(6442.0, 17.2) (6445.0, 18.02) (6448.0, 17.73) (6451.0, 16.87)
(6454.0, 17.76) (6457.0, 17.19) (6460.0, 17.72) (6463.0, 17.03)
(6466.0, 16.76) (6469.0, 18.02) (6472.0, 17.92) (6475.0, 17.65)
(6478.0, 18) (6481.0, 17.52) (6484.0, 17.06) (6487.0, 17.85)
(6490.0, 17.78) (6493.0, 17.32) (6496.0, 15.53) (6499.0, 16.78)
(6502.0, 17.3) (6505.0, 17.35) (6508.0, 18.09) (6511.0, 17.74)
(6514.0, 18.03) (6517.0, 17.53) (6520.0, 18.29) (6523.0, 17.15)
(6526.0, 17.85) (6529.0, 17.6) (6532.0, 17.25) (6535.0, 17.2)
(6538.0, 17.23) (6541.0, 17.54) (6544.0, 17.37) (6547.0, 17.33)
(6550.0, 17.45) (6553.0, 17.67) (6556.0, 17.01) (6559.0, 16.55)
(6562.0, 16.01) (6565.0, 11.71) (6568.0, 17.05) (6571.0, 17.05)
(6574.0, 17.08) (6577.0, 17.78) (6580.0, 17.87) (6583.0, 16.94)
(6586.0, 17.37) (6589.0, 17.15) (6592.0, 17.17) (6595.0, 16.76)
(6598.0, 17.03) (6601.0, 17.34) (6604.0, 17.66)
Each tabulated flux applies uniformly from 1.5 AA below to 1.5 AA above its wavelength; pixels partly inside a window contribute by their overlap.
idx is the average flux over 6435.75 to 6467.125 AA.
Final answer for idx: 17.4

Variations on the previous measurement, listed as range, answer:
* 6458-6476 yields 17.5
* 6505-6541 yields 17.6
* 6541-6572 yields 16.6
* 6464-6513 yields 17.4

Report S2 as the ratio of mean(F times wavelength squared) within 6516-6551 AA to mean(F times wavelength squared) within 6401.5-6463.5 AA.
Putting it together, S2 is 1.0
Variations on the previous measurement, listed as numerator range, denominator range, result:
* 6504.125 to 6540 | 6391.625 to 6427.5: 1.04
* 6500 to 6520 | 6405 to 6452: 1.03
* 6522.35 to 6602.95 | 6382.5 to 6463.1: 1.01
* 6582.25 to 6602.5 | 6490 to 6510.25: 1.03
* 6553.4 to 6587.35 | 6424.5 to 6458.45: 0.98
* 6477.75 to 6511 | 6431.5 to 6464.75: 1.01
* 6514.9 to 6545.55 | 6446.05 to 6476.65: 1.02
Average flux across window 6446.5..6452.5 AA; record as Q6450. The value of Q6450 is 17.3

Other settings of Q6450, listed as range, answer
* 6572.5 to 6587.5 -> 17.4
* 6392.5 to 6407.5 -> 17.4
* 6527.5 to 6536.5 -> 17.4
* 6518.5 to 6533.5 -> 17.6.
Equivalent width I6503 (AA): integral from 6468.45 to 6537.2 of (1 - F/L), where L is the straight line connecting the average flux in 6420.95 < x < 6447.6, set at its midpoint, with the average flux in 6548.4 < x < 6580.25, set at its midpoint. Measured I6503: -1.4 AA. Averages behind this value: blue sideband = 17.7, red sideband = 16.6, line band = 17.5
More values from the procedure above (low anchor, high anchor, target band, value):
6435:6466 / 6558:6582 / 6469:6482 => -0.4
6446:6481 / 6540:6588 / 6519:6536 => -0.4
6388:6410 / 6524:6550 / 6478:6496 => 0.1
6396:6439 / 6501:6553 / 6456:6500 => 0.6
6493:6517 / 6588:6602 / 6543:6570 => 1.1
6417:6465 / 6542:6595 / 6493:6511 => 0.2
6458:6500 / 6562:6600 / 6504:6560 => -1.5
